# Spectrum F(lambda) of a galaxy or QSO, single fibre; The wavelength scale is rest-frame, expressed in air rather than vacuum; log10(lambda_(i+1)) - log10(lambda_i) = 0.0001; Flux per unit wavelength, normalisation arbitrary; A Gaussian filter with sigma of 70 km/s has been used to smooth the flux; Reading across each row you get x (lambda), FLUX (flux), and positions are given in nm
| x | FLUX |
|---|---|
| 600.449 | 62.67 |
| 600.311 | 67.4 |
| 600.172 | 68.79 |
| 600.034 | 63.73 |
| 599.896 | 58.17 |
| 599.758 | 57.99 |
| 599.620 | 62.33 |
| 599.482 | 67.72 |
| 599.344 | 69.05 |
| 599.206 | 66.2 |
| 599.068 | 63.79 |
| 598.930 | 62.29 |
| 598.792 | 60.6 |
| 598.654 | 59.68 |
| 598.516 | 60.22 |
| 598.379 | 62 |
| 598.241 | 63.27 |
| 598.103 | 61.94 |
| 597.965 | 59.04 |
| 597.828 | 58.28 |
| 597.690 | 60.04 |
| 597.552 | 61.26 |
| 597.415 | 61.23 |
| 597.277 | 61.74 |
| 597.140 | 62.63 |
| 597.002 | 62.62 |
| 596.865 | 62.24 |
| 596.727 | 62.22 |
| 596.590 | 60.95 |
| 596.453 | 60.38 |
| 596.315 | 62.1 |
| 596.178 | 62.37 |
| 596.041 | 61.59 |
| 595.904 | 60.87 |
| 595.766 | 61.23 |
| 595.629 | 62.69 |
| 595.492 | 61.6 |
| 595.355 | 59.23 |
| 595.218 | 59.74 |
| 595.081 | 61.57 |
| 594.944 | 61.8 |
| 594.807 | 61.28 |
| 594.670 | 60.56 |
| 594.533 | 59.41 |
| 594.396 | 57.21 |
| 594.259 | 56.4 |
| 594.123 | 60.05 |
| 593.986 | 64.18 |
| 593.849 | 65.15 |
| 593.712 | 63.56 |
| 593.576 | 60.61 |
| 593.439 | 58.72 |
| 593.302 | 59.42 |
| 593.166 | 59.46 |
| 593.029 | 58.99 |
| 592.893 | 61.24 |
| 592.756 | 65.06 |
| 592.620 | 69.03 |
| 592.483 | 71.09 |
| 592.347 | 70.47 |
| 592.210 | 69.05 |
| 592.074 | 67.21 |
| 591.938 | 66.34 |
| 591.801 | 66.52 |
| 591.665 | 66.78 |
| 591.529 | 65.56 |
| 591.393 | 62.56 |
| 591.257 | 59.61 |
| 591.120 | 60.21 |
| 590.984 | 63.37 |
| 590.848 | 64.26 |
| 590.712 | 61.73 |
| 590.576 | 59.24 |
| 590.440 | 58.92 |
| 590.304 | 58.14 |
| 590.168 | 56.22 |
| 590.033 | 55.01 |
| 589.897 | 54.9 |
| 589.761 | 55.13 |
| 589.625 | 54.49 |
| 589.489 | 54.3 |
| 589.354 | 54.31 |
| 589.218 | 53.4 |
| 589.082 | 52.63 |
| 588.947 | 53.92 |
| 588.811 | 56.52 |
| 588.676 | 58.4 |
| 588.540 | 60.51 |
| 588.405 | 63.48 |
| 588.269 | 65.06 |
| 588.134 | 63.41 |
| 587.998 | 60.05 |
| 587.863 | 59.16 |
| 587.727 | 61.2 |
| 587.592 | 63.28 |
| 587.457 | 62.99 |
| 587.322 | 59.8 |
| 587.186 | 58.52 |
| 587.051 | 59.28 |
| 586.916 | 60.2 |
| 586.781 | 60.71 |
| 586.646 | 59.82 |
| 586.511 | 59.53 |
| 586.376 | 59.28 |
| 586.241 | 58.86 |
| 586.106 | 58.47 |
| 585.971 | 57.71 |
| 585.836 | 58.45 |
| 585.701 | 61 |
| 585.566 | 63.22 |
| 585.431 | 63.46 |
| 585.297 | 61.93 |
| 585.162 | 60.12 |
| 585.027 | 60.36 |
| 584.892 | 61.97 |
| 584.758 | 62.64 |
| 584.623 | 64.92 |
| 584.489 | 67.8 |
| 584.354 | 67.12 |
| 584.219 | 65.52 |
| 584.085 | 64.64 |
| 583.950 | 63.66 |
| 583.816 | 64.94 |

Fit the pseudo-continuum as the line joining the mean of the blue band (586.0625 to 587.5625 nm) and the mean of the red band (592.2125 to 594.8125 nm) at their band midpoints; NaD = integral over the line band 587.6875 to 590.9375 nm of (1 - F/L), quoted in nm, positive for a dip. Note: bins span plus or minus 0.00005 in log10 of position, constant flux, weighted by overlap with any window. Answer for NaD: 0.14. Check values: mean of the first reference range 59.9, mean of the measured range 58.1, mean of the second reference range 62.4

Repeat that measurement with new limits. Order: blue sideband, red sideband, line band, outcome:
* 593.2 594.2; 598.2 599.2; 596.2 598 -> 0.018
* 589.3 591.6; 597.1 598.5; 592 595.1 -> -0.154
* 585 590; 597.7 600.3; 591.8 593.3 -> -0.122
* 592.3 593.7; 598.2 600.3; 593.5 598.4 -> 0.160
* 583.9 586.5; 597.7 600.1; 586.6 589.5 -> 0.134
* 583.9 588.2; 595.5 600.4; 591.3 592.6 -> -0.112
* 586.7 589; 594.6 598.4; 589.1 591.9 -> 0.069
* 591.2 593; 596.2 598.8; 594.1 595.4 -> 0.081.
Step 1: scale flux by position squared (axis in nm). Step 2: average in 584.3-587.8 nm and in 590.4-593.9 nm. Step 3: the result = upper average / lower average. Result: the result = 1.1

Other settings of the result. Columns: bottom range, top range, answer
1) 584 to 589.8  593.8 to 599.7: 1.06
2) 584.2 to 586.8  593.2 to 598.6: 1.03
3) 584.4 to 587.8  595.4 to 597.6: 1.05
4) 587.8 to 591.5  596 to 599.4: 1.09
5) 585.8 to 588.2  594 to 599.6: 1.06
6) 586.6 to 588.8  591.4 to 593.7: 1.08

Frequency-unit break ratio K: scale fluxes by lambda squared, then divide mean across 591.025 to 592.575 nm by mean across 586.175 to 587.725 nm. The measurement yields 1.1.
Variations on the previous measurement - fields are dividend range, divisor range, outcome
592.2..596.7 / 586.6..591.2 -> 1.07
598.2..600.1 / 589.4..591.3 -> 1.11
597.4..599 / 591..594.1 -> 0.97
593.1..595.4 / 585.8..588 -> 1.04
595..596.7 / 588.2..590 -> 1.11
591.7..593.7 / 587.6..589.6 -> 1.12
